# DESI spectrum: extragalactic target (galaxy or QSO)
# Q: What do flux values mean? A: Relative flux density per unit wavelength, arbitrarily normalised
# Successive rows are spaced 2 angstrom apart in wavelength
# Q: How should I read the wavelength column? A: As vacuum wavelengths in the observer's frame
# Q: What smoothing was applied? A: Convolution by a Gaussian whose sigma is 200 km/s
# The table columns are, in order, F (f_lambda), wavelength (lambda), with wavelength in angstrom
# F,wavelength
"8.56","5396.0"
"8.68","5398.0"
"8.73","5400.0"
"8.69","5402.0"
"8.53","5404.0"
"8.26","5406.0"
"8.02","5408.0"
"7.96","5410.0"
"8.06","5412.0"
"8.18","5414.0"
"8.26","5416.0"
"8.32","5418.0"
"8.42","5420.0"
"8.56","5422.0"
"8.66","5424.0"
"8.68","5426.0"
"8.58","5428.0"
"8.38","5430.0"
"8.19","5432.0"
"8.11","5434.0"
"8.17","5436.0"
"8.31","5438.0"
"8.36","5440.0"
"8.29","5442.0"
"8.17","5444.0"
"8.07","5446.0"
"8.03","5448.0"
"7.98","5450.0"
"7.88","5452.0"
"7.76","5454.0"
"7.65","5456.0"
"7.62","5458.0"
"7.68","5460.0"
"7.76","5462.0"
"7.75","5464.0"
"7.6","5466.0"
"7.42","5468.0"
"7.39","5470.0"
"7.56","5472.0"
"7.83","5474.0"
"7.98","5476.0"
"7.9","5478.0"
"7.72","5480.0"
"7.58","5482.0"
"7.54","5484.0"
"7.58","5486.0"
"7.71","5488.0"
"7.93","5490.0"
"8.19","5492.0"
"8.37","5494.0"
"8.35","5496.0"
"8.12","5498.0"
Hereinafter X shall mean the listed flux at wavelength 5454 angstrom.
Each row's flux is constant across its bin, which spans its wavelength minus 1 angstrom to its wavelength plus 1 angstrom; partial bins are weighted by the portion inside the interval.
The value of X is 7.76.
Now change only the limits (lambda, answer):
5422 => 8.56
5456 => 7.65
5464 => 7.75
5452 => 7.88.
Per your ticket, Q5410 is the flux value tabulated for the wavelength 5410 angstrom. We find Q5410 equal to 7.96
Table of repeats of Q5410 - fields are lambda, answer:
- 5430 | 8.38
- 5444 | 8.17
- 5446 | 8.07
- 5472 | 7.56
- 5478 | 7.9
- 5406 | 8.26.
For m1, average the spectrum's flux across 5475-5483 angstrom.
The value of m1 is 7.79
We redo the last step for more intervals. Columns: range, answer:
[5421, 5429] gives 8.62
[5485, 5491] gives 7.74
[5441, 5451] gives 8.11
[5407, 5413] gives 8.01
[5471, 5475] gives 7.7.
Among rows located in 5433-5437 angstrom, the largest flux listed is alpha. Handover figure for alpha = 8.17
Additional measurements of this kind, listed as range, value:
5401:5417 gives 8.69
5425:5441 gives 8.68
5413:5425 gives 8.66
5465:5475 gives 7.83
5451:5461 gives 7.88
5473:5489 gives 7.98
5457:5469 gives 7.76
